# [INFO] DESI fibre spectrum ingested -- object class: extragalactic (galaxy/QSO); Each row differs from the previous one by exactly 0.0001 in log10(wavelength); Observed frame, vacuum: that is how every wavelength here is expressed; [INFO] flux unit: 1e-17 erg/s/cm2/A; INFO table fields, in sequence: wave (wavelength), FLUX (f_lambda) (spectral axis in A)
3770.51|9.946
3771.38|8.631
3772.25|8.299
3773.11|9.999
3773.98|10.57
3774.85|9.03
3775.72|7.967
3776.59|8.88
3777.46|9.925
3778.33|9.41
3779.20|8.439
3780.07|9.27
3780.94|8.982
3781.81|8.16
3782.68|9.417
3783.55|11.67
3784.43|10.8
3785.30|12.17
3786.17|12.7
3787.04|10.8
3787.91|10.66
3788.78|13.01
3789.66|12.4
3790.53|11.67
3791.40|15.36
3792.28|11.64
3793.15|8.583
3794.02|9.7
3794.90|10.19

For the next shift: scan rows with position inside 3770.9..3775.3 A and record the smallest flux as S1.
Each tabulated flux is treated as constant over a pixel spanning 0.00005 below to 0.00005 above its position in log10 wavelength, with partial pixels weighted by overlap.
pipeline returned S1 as 8.299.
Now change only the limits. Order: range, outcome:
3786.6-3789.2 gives 10.66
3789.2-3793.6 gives 8.583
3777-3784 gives 8.16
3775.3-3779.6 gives 7.967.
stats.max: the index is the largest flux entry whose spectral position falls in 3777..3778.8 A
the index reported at 9.925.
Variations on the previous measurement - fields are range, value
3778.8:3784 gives 11.67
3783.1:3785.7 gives 12.17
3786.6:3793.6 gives 15.36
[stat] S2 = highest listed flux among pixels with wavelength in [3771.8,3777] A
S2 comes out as 10.57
